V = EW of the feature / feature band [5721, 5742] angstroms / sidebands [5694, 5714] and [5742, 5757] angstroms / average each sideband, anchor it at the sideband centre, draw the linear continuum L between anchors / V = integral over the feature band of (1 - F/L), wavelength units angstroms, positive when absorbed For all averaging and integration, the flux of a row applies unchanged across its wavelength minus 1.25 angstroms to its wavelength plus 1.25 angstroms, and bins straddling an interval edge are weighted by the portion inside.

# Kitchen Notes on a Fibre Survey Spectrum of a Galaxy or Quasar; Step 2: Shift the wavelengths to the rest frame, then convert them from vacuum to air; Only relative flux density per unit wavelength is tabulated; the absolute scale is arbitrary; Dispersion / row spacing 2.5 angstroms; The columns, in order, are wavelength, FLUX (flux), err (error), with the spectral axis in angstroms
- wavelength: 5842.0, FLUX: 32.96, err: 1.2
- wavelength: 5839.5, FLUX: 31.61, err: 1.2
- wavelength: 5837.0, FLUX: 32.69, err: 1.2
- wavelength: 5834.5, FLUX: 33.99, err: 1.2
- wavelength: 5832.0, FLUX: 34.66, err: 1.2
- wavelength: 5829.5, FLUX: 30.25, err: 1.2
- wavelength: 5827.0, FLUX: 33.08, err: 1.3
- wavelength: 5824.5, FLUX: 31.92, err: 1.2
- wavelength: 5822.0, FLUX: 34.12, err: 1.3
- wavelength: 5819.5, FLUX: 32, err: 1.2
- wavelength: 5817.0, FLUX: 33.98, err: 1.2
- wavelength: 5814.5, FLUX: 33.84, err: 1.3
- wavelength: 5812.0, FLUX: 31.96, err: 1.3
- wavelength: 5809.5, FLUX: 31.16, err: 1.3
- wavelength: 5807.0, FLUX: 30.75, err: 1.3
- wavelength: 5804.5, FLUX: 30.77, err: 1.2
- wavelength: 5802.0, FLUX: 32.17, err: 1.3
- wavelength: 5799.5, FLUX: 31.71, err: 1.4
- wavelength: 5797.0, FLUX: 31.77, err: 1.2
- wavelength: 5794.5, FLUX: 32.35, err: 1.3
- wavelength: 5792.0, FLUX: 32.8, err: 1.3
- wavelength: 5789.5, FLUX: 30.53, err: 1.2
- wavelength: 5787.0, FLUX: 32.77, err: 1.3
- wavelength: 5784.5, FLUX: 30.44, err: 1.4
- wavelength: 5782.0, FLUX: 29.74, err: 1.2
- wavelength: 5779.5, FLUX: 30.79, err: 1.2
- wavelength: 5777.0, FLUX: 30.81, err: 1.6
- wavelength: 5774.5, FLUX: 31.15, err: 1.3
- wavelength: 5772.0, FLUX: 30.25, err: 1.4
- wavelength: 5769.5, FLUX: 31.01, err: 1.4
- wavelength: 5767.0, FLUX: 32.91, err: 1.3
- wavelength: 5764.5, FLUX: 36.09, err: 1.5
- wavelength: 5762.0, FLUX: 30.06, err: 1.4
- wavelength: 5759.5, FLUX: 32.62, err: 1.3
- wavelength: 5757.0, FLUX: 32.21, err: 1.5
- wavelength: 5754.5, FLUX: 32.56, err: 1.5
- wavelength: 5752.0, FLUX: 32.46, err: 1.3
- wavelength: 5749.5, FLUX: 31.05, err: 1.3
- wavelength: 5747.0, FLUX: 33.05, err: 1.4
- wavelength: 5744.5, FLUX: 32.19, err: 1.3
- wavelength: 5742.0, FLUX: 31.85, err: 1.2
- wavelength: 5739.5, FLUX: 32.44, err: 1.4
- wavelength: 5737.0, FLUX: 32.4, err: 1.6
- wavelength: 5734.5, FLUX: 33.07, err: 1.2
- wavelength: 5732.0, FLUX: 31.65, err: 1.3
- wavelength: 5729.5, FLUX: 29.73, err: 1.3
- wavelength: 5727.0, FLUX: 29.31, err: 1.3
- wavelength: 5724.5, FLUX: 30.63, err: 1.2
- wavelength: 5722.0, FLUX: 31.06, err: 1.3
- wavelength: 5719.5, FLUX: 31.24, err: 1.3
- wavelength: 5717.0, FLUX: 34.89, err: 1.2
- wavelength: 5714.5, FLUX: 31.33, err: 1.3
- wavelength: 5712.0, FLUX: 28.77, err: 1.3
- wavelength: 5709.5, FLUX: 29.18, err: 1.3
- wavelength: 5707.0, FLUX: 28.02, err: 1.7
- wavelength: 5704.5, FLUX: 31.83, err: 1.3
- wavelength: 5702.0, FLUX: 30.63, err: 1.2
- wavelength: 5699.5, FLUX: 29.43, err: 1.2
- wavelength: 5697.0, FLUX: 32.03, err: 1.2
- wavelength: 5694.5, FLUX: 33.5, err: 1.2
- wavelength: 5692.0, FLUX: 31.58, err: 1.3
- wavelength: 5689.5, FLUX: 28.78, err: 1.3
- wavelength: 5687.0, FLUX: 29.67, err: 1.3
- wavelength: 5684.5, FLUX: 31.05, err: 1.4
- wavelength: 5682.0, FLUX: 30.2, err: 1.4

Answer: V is 0.11 angstroms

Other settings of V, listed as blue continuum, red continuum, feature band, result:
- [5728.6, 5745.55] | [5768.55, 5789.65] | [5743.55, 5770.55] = -0.84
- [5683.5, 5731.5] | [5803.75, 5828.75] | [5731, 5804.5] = -0.65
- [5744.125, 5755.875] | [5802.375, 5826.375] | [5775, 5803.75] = 0.77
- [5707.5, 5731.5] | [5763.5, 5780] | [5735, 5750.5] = -0.53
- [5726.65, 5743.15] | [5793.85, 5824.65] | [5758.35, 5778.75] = 0.03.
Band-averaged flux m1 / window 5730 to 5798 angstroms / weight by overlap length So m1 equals 31.9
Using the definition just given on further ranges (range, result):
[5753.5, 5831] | 31.9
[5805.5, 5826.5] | 32.5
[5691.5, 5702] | 31.5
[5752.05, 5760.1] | 32.5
